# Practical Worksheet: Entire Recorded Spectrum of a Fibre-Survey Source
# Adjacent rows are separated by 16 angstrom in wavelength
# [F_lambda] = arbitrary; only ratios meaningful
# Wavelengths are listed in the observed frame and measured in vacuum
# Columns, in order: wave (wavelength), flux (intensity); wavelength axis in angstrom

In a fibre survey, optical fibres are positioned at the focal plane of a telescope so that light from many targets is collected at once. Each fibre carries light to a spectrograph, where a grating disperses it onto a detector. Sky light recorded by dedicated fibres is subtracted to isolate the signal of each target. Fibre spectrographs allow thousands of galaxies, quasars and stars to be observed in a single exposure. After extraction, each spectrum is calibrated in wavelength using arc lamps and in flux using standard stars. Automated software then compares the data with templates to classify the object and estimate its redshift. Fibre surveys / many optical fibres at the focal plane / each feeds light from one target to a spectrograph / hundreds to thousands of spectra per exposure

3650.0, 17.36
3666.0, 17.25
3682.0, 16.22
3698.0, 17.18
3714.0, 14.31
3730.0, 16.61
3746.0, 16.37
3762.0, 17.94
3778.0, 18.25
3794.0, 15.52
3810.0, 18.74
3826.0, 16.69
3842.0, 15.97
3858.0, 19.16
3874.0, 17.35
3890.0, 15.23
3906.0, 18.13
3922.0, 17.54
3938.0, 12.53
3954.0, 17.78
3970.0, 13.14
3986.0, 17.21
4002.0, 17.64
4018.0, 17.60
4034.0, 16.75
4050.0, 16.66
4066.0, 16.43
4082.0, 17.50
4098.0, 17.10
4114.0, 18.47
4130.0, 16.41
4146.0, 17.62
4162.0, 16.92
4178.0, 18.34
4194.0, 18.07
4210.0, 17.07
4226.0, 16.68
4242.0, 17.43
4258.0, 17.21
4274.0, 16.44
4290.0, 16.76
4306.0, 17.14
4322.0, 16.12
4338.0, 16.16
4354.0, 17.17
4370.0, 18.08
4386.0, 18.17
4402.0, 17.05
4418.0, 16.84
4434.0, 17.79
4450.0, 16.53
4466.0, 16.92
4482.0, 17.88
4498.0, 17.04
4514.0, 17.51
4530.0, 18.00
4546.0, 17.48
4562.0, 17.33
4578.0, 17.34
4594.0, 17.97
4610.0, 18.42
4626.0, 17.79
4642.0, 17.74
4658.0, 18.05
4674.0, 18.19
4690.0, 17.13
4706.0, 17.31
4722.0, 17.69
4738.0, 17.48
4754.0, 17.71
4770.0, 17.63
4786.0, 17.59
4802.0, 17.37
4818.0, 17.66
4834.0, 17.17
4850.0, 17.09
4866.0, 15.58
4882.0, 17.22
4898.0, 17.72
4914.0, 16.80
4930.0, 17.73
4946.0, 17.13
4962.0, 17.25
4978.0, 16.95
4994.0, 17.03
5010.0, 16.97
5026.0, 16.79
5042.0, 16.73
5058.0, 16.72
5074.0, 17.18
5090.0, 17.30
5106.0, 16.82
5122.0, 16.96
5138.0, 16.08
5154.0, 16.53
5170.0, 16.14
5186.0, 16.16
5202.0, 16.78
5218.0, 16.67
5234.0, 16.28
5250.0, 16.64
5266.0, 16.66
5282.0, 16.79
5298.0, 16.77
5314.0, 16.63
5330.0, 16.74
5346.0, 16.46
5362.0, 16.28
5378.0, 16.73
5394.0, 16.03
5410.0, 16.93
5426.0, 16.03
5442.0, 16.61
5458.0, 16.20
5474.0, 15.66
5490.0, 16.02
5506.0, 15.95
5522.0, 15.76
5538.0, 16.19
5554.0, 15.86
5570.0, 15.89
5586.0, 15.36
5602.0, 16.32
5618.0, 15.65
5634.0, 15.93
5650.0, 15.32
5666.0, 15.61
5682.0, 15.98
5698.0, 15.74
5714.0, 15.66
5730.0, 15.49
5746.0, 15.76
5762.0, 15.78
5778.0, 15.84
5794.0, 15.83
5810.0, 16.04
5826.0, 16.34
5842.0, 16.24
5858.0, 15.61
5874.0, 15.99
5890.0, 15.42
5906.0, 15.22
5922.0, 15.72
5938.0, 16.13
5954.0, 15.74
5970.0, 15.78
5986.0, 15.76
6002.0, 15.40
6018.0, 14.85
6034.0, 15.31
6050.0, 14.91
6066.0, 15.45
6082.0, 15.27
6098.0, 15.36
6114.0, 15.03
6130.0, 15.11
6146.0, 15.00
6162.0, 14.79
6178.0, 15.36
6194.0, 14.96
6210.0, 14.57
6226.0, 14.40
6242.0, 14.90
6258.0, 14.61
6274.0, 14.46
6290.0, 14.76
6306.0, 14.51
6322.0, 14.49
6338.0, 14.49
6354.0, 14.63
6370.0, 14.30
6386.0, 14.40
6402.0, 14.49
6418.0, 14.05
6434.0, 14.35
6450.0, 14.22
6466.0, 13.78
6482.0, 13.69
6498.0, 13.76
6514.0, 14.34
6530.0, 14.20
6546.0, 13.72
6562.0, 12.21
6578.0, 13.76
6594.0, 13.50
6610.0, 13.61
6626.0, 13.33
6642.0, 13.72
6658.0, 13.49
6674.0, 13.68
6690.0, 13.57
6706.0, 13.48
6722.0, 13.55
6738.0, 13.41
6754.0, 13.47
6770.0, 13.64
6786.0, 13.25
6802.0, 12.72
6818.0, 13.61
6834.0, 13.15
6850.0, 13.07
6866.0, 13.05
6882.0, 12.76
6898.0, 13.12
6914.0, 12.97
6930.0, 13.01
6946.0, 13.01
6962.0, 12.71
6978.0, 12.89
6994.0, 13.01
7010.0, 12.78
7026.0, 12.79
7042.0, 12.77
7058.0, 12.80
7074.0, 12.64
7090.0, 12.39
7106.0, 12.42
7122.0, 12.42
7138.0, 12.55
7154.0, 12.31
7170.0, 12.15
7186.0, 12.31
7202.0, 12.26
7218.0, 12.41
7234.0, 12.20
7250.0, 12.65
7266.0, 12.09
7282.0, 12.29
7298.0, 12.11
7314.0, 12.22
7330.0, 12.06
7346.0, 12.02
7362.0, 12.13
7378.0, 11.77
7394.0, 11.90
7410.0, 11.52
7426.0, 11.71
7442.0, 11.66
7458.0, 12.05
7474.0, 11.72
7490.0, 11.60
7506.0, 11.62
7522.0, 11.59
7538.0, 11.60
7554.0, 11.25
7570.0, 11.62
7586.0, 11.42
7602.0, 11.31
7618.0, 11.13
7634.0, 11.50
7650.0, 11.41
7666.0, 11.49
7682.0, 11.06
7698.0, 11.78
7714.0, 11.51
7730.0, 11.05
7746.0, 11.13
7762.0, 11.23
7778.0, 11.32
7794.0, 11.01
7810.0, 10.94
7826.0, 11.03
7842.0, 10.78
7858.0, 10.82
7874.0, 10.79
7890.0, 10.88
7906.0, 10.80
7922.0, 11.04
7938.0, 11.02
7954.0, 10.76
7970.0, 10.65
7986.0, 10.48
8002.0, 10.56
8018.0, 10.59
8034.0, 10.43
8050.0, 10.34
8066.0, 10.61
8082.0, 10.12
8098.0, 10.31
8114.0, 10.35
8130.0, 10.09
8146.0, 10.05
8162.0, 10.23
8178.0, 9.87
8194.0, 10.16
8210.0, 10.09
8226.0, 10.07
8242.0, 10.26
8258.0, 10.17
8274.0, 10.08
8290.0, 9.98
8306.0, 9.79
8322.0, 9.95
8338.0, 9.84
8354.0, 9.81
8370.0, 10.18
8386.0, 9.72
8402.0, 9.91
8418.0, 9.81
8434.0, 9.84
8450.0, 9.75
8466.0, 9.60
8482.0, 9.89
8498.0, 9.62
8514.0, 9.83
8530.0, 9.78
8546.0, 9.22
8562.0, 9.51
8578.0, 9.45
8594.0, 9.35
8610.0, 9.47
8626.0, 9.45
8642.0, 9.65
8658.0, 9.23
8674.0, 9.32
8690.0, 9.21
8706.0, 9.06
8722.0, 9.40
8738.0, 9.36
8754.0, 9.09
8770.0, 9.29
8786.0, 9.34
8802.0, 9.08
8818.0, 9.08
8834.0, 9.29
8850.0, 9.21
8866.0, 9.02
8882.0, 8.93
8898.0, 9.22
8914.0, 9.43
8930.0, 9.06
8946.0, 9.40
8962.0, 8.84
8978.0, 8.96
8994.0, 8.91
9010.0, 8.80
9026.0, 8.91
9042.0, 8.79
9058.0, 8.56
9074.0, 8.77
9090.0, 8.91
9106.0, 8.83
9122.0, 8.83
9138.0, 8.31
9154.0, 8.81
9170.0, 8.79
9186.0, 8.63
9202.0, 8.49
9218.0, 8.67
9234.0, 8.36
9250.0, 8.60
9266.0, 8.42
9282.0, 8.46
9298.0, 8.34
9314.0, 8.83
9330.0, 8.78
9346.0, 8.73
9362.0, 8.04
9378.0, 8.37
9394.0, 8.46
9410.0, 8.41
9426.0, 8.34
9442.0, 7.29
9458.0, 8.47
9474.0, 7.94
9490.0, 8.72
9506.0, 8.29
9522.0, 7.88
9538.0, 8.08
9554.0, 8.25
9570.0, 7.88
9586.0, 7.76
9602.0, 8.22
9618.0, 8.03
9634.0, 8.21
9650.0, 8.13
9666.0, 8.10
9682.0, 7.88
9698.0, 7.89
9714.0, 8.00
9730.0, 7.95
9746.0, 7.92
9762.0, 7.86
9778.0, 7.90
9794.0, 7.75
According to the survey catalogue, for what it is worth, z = -0.001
